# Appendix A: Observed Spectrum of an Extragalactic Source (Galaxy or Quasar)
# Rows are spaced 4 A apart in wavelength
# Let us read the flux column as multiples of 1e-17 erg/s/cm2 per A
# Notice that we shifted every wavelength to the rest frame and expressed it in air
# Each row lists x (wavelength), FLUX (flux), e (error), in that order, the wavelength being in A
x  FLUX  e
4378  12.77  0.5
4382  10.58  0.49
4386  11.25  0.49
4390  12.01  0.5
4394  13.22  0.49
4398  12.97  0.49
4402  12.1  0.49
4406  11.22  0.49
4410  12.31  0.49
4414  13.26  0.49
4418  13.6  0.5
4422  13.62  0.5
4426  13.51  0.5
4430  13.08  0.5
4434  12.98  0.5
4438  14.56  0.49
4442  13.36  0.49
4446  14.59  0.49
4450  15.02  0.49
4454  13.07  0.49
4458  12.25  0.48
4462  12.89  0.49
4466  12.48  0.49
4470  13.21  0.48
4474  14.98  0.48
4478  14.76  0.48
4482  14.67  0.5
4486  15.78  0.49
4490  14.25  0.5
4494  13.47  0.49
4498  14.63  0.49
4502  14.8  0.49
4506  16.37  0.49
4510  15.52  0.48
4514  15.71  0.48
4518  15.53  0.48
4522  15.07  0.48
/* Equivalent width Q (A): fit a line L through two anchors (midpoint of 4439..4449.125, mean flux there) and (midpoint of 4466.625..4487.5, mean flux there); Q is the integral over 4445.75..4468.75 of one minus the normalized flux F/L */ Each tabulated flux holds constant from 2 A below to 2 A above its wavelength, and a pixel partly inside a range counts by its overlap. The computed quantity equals 1.61 A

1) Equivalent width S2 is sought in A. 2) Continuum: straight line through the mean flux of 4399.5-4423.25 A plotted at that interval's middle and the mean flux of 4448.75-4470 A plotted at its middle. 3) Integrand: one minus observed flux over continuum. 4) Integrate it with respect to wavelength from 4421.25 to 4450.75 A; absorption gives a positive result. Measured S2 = -2.1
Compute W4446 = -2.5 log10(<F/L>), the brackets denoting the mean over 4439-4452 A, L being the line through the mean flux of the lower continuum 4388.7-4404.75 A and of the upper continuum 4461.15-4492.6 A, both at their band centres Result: -0.06 mag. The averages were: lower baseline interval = 12.5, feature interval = 14.3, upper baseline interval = 14.2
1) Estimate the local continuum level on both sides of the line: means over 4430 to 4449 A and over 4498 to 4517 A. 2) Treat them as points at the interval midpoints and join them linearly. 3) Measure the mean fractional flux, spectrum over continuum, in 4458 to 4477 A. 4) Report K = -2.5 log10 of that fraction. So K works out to 0.09 mag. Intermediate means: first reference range 13.8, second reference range 15.5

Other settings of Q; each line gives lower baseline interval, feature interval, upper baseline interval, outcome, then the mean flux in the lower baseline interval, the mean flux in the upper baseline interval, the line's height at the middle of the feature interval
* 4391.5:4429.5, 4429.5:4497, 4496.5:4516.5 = 1.8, 12.9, 15.4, 14.3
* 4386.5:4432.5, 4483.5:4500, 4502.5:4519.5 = 0.7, 12.8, 15.7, 15.1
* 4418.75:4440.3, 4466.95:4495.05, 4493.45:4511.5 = 0.4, 13.6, 15.1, 14.6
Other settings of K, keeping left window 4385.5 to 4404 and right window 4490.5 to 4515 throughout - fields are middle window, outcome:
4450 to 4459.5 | 0.05 mag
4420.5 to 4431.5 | -0.02 mag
